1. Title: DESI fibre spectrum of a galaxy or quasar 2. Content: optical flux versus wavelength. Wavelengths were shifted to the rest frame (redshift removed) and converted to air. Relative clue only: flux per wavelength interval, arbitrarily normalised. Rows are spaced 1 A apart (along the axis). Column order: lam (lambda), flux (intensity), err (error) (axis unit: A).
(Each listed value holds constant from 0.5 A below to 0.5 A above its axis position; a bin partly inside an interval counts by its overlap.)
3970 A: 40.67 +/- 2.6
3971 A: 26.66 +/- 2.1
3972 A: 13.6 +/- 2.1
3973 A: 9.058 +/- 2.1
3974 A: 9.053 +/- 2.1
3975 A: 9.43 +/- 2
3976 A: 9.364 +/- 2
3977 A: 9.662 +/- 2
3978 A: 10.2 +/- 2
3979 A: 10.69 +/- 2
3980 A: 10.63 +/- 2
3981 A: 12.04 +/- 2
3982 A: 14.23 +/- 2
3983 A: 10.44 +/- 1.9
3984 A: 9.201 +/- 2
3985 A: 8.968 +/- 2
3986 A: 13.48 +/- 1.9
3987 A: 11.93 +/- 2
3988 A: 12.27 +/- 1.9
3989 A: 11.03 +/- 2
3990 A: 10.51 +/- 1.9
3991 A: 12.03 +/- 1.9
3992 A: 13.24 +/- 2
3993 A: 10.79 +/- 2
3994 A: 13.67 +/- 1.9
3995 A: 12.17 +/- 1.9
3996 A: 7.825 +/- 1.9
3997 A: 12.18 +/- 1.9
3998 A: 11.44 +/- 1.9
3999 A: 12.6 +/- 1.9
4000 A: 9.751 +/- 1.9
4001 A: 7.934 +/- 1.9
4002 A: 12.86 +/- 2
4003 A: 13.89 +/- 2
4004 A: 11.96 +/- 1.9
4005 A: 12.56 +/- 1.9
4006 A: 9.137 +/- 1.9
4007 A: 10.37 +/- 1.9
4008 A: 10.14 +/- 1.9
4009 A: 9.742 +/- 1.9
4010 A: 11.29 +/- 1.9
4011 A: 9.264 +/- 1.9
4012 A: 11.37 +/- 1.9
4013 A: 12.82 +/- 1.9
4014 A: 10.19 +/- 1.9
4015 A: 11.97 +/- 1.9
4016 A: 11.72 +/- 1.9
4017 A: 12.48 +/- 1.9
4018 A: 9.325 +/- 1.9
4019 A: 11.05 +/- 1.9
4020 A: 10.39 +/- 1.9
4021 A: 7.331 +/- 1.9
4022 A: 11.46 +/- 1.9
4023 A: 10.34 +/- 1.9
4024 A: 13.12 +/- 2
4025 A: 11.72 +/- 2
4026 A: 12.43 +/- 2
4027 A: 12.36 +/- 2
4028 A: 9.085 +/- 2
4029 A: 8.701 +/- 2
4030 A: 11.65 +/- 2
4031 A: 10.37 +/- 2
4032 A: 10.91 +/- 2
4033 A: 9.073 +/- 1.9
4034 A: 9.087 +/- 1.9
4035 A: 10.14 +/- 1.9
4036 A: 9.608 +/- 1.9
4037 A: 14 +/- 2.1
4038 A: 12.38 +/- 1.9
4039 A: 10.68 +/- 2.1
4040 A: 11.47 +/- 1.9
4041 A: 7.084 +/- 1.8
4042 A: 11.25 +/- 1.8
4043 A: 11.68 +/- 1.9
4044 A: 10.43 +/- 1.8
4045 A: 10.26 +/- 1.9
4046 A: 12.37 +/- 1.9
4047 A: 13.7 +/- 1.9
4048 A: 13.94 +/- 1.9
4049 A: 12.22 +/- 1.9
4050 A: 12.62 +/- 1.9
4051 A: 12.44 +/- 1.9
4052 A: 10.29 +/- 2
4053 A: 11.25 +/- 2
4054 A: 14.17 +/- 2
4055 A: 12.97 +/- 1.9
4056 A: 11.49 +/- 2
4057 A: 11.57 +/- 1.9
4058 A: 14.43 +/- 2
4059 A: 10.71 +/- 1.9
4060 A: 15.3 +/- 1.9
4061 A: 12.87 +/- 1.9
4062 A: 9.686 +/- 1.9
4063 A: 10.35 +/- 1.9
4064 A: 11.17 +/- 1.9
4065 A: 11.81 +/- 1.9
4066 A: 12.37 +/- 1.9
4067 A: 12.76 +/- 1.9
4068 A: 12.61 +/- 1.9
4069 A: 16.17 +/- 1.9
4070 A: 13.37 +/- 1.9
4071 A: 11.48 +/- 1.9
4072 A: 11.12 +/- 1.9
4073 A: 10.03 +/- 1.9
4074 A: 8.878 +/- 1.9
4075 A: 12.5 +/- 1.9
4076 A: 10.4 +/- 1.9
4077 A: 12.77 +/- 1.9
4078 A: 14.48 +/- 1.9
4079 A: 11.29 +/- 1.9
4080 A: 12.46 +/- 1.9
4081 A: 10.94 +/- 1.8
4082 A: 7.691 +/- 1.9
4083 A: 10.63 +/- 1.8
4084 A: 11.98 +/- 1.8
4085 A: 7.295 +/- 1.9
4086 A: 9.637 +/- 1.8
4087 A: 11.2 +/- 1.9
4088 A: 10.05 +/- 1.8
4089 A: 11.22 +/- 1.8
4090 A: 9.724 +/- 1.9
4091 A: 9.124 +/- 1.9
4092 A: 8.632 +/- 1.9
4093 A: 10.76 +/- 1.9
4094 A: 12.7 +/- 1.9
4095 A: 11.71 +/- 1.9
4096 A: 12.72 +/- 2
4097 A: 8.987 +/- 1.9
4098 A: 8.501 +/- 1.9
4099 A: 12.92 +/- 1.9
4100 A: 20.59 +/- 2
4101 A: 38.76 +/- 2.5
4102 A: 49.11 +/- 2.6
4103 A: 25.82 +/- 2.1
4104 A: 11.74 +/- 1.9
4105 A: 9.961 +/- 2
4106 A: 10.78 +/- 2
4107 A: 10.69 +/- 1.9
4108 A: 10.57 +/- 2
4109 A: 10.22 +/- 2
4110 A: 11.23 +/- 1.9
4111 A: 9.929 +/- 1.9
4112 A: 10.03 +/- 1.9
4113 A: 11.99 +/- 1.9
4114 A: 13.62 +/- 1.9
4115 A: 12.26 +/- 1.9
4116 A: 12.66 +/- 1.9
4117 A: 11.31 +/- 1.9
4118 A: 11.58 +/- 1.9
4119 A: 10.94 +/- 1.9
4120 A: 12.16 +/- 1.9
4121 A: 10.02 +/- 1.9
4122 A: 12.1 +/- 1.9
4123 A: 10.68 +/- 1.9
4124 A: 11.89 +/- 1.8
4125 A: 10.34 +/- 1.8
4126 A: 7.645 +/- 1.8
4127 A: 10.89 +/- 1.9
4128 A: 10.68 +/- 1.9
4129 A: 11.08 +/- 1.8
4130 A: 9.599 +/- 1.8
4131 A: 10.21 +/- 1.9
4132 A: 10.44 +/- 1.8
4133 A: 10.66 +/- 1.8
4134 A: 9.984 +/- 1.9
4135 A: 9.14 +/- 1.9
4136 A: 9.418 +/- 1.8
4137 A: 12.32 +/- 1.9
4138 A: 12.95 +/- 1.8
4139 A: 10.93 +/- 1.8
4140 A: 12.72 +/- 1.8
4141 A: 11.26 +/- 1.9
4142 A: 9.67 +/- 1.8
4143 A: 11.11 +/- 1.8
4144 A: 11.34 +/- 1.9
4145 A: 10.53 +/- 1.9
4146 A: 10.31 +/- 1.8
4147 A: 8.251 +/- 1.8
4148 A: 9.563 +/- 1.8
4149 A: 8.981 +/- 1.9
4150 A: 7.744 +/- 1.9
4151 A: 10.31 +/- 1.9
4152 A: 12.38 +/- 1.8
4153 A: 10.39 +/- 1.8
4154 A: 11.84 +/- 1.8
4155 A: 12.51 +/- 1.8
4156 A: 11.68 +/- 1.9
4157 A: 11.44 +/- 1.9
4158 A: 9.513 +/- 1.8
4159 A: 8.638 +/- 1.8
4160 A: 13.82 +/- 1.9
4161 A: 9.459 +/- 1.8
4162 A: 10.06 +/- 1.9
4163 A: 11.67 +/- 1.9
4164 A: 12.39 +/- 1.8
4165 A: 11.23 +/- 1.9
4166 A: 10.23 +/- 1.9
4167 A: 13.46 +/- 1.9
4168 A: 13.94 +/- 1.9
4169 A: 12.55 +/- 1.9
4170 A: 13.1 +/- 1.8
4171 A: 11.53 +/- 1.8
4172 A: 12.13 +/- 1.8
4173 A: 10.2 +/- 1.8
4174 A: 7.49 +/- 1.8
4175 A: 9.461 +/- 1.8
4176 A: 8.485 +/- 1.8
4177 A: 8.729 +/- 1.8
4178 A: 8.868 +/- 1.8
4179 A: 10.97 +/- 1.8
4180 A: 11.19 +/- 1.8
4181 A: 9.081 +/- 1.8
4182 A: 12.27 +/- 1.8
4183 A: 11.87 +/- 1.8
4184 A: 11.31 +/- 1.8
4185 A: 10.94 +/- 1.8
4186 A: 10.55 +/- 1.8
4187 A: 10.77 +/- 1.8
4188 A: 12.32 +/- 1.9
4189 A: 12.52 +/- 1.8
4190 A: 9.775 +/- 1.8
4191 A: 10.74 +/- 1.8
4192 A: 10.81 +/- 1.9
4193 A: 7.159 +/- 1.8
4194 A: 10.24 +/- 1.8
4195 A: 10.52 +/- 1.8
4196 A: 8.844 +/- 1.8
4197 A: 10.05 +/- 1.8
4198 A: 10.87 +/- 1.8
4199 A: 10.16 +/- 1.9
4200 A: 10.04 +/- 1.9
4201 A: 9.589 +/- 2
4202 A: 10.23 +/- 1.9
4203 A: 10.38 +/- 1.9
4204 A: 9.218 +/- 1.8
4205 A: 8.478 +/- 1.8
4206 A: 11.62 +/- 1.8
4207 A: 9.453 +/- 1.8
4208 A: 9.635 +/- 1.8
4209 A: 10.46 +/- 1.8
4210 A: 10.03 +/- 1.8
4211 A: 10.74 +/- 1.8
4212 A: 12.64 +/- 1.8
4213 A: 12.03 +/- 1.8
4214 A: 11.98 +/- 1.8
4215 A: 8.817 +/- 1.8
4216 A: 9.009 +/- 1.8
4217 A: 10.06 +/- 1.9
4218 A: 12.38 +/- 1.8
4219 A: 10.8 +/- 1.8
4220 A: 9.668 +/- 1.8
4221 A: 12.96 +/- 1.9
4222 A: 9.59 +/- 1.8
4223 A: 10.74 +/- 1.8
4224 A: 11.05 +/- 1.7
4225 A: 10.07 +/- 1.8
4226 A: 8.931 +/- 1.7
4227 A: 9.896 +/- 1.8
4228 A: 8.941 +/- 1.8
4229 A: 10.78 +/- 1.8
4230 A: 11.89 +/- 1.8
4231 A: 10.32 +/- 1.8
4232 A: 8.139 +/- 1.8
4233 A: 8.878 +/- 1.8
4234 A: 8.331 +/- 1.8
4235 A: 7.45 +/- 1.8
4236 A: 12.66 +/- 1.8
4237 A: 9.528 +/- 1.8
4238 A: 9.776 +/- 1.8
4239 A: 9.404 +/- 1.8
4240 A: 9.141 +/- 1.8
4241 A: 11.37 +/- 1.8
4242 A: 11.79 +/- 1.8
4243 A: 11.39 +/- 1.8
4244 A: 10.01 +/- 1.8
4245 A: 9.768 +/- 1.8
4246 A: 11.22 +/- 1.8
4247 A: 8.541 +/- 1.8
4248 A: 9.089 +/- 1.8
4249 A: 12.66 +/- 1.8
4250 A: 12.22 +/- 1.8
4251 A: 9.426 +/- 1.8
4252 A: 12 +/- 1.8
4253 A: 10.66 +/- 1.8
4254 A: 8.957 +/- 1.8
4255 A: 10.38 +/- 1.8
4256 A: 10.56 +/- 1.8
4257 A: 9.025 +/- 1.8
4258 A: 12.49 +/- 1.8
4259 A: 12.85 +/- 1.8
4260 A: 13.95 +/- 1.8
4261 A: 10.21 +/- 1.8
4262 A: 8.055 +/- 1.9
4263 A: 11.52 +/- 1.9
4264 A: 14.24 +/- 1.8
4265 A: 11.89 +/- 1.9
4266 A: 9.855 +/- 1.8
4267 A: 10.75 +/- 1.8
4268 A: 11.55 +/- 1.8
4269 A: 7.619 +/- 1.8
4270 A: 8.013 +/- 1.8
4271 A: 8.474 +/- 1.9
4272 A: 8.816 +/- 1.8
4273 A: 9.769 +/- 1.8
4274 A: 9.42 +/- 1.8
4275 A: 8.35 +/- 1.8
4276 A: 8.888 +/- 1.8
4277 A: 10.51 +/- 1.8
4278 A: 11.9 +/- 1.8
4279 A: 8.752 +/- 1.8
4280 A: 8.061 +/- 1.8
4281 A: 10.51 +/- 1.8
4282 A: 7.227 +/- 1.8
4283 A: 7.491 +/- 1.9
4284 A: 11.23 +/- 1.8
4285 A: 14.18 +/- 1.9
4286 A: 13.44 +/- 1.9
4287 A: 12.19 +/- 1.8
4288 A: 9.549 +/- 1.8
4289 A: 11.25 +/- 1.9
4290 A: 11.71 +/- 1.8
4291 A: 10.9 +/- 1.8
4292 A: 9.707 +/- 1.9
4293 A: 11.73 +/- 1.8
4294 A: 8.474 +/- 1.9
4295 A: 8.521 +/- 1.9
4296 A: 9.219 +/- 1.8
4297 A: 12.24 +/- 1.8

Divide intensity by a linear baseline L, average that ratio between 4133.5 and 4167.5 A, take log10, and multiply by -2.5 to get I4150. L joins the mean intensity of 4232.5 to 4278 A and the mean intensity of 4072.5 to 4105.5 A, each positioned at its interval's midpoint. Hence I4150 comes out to 0.14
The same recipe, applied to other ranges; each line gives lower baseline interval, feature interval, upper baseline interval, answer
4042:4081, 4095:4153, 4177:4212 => -0.09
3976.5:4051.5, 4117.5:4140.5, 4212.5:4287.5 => -0.01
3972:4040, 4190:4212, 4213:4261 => 0.05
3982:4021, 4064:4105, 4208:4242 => -0.23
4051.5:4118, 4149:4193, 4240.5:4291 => 0.07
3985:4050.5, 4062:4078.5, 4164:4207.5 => -0.09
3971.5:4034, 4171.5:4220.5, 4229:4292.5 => 0.02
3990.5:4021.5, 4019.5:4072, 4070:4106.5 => 0.06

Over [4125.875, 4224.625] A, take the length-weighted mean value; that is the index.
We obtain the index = 10.6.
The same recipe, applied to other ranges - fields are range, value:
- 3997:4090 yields 11.3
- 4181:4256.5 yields 10.4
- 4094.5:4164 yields 12.1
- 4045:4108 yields 12.9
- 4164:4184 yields 10.9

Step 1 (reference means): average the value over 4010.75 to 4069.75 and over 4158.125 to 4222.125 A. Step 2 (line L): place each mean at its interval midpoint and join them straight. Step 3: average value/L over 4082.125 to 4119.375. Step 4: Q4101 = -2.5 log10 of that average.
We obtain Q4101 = -0.19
